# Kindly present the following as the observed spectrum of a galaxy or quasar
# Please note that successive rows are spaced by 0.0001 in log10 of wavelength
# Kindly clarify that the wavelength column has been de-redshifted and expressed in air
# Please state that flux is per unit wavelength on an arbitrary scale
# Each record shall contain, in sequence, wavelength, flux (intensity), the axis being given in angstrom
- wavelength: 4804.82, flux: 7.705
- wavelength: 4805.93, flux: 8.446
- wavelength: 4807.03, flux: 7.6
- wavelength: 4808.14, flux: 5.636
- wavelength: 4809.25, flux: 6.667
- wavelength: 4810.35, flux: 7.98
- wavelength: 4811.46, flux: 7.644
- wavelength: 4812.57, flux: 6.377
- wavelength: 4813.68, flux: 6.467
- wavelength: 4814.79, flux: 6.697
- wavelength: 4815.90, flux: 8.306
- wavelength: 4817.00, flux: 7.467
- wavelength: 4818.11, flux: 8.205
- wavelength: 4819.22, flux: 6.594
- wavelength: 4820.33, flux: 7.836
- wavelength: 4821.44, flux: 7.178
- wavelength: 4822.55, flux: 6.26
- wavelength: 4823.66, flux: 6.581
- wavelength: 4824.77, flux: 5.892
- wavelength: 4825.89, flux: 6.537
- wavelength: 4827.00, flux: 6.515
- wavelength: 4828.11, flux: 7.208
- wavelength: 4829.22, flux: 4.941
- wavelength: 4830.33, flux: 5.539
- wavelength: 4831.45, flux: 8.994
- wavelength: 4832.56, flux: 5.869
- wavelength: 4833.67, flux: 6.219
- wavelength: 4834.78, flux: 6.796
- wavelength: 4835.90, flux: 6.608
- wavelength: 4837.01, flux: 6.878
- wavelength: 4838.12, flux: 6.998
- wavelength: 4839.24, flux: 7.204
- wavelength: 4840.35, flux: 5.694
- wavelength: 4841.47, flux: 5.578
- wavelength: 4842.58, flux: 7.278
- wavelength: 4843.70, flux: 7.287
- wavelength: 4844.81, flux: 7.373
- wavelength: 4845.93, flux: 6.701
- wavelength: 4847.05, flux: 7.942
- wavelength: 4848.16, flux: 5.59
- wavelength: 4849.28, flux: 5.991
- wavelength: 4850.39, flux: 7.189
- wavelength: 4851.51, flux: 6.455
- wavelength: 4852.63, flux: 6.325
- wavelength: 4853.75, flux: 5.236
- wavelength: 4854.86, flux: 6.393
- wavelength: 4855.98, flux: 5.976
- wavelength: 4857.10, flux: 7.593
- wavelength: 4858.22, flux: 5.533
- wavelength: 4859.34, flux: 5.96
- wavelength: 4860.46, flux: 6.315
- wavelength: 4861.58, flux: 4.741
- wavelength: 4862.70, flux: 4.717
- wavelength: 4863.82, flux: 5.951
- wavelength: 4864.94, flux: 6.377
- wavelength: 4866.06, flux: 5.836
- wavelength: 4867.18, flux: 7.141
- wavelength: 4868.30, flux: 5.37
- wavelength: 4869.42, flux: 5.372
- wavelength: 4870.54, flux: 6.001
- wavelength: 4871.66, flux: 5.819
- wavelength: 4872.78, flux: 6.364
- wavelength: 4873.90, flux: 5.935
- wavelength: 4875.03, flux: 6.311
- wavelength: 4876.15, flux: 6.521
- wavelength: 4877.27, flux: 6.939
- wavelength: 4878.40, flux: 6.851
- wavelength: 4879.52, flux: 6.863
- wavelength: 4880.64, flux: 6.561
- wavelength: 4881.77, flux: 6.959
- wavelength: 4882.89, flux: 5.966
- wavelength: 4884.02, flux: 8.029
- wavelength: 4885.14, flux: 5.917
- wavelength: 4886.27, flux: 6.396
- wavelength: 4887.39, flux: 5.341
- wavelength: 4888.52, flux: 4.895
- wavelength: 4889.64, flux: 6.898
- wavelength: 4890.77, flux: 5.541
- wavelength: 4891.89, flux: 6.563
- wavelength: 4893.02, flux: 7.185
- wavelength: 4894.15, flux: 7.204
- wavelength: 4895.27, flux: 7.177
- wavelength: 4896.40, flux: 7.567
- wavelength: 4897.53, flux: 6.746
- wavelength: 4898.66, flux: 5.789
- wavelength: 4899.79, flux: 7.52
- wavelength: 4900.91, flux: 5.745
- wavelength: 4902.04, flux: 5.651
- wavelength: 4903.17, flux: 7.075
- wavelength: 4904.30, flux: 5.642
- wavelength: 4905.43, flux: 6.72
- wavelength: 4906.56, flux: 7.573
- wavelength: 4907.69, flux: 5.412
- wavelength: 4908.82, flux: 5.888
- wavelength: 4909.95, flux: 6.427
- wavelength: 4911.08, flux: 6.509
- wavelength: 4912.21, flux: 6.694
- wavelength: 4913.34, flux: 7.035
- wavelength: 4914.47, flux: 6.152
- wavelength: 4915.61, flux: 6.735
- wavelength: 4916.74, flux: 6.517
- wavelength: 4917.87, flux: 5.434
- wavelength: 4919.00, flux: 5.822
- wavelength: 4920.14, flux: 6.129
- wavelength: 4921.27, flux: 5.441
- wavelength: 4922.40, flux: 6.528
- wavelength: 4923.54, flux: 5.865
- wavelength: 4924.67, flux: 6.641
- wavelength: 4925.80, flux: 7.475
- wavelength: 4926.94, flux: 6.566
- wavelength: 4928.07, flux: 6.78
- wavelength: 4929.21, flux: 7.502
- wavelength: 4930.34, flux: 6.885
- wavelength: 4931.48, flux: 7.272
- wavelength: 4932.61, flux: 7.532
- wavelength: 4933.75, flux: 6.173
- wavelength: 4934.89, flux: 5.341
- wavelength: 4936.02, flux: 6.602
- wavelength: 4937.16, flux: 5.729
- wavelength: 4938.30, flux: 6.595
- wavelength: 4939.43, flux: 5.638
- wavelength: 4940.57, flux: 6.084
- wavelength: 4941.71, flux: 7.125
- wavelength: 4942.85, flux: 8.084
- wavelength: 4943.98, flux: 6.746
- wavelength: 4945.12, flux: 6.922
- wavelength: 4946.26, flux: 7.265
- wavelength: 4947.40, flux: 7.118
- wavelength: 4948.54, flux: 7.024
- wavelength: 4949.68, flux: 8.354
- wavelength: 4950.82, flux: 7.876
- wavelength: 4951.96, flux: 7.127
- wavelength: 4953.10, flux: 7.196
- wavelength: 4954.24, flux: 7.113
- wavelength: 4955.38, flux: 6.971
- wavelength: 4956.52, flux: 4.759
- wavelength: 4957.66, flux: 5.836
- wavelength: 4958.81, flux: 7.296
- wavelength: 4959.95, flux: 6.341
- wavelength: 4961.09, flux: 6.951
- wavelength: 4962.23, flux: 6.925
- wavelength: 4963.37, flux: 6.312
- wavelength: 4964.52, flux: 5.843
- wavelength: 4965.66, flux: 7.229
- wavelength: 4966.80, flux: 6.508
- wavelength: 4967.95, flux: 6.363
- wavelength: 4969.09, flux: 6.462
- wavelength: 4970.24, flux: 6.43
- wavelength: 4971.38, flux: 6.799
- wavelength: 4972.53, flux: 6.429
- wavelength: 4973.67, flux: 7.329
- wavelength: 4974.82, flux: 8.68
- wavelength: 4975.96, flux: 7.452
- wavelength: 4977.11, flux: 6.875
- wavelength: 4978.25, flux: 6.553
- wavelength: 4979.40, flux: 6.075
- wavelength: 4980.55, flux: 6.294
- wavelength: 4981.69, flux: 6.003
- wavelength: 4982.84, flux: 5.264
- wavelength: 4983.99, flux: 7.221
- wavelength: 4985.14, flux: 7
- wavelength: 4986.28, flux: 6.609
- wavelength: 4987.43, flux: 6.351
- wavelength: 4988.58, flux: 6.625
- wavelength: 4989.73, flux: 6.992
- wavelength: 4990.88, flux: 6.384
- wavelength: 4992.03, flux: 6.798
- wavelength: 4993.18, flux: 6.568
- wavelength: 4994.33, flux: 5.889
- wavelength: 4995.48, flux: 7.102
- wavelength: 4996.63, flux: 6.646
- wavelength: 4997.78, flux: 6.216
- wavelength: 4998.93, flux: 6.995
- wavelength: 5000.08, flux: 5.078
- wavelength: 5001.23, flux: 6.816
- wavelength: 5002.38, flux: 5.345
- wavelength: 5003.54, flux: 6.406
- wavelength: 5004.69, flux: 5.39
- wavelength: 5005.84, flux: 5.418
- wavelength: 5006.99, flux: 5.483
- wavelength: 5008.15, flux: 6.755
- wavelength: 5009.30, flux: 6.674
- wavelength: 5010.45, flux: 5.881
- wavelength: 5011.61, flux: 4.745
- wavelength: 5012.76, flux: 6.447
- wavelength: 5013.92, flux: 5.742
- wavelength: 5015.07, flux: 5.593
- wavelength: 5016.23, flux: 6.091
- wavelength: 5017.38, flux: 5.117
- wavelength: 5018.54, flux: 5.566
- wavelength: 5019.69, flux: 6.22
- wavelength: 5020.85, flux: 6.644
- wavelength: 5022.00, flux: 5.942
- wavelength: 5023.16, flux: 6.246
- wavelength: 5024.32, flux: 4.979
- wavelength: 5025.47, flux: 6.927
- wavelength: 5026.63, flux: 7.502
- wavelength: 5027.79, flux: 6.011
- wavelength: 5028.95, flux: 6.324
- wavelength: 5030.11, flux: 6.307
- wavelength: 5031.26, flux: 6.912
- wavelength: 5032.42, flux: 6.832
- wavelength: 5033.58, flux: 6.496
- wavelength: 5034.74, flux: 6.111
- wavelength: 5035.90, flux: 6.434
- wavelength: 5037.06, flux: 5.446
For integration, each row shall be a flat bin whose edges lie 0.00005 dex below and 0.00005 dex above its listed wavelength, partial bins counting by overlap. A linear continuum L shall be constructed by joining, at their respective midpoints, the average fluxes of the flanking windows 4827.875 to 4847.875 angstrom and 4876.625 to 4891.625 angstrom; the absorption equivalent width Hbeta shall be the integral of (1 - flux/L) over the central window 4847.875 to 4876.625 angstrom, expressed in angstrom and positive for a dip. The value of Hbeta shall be 2.2 angstrom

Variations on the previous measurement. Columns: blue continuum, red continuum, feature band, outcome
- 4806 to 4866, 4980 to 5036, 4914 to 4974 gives -2.6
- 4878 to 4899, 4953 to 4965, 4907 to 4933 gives 0.1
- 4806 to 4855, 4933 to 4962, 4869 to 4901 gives 1.4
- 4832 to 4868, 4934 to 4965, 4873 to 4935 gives 0.5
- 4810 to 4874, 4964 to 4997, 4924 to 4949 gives -0.6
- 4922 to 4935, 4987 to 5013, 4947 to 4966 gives -0.8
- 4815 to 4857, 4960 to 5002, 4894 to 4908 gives 0.1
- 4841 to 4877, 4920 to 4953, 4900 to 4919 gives 0.8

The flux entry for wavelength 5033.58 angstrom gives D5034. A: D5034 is 6.496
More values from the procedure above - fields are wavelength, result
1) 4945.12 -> 6.922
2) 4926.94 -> 6.566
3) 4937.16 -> 5.729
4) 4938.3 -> 6.595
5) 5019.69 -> 6.22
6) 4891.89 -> 6.563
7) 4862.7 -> 4.717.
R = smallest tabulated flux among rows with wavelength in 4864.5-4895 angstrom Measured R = 4.895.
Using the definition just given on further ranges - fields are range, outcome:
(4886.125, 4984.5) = 4.759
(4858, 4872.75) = 4.717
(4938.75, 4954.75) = 5.638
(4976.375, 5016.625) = 4.745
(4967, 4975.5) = 6.363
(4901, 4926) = 5.412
